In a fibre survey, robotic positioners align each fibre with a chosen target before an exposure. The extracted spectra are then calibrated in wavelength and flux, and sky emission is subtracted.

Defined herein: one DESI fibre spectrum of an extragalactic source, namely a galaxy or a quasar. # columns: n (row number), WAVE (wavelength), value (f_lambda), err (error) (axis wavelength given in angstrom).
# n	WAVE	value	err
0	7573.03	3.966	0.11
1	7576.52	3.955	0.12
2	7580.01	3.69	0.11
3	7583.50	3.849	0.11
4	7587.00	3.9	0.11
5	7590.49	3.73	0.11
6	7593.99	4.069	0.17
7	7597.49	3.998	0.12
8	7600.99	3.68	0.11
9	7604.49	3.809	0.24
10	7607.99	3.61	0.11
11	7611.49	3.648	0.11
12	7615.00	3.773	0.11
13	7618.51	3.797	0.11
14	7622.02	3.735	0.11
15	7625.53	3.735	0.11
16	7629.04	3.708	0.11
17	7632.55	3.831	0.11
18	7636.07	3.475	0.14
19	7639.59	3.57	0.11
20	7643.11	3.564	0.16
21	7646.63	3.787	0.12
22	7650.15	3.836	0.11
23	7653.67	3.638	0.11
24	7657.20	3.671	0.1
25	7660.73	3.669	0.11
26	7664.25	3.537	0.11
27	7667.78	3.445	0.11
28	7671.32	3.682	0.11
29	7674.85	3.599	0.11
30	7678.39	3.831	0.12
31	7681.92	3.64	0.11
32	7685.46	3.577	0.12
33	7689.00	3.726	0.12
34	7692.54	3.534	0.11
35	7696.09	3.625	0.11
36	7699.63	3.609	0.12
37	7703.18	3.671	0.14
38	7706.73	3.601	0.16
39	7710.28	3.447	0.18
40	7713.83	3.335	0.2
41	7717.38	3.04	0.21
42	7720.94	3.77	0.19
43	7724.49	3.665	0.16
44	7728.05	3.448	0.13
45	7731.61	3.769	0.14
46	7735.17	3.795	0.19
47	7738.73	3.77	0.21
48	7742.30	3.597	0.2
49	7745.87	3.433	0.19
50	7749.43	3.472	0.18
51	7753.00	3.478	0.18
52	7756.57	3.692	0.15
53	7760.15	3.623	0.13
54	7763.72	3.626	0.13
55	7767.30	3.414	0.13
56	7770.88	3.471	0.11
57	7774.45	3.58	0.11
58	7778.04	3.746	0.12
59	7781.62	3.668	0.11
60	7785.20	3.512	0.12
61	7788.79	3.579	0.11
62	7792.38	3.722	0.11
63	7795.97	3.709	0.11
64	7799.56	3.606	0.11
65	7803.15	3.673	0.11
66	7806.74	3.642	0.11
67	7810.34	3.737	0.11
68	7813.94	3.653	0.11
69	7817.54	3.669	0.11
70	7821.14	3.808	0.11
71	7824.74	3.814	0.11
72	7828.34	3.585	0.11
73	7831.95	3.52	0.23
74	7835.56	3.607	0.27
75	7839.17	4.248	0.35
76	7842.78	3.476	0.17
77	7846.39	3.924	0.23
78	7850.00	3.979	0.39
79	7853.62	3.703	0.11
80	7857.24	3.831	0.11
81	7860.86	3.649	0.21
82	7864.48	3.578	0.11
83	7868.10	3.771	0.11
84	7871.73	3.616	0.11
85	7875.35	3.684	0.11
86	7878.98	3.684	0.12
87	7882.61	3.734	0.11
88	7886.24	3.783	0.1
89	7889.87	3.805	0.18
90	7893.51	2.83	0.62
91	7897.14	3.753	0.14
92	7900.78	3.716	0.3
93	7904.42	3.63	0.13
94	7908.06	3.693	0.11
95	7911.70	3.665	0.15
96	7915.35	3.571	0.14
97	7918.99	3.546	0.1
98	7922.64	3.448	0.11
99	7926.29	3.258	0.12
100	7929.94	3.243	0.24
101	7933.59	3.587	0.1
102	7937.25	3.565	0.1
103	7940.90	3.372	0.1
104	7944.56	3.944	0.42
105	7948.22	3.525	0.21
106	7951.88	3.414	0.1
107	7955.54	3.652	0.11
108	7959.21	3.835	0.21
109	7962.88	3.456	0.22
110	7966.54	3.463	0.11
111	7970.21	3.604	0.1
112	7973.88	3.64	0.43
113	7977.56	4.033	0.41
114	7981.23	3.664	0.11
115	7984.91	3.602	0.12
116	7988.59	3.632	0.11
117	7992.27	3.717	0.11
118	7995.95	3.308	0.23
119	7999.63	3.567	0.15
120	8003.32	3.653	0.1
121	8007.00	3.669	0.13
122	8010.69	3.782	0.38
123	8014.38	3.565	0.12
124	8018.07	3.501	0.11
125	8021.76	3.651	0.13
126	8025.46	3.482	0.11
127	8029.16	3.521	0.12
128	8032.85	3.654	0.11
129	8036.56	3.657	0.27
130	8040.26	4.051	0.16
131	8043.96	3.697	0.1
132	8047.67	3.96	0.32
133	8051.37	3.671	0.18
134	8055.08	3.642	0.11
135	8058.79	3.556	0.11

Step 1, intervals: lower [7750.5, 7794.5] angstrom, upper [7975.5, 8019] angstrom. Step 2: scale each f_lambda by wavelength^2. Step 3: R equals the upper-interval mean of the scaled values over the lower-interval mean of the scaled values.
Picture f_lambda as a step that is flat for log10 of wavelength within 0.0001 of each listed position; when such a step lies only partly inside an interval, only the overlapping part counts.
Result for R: 1.1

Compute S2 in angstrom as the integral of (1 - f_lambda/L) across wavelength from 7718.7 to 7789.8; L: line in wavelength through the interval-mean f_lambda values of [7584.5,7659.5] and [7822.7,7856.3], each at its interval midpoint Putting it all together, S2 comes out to 2.9 angstrom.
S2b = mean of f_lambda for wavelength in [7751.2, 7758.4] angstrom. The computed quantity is 3.58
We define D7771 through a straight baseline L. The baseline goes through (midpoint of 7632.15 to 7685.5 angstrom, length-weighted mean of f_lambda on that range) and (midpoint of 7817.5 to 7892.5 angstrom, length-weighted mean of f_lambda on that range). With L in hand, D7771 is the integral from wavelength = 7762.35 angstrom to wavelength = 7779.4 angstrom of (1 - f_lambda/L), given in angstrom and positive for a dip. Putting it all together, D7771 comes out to 0.6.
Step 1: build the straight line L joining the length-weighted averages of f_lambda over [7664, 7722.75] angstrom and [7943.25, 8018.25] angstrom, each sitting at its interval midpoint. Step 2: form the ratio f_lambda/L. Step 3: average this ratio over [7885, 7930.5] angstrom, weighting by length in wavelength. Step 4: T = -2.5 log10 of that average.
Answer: 0.023 mag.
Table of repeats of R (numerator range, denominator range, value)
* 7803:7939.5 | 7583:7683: 1.04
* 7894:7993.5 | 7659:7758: 1.06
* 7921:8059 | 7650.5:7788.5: 1.08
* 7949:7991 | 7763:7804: 1.06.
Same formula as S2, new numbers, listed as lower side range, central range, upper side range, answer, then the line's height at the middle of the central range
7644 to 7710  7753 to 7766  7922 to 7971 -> 0.0 angstrom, 3.61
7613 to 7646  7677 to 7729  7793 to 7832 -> 1.7 angstrom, 3.69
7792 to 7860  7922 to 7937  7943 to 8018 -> 1.1 angstrom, 3.66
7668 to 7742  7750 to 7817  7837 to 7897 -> 0.7 angstrom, 3.65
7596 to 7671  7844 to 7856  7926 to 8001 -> -0.8 angstrom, 3.62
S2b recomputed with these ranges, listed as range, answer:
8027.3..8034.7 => 3.59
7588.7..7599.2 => 3.93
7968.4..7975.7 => 3.62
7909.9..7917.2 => 3.62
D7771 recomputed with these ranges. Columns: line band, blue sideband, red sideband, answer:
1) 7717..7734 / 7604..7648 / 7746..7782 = 0.1 angstrom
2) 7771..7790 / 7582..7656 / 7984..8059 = 0.5 angstrom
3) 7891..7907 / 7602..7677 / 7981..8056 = 0.7 angstrom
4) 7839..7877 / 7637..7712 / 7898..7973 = -1.8 angstrom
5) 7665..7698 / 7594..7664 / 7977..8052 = 0.7 angstrom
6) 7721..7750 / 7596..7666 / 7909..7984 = 0.2 angstrom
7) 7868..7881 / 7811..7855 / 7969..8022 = 0.1 angstrom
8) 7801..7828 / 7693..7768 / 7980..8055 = -0.9 angstrom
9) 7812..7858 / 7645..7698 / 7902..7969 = -2.1 angstrom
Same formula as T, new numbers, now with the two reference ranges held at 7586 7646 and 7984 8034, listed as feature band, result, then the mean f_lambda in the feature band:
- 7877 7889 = -0.03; 3.74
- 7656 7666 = 0.03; 3.63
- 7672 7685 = 0.01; 3.68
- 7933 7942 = 0.03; 3.51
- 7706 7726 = 0.07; 3.47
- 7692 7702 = 0.03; 3.6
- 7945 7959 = 0.00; 3.61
